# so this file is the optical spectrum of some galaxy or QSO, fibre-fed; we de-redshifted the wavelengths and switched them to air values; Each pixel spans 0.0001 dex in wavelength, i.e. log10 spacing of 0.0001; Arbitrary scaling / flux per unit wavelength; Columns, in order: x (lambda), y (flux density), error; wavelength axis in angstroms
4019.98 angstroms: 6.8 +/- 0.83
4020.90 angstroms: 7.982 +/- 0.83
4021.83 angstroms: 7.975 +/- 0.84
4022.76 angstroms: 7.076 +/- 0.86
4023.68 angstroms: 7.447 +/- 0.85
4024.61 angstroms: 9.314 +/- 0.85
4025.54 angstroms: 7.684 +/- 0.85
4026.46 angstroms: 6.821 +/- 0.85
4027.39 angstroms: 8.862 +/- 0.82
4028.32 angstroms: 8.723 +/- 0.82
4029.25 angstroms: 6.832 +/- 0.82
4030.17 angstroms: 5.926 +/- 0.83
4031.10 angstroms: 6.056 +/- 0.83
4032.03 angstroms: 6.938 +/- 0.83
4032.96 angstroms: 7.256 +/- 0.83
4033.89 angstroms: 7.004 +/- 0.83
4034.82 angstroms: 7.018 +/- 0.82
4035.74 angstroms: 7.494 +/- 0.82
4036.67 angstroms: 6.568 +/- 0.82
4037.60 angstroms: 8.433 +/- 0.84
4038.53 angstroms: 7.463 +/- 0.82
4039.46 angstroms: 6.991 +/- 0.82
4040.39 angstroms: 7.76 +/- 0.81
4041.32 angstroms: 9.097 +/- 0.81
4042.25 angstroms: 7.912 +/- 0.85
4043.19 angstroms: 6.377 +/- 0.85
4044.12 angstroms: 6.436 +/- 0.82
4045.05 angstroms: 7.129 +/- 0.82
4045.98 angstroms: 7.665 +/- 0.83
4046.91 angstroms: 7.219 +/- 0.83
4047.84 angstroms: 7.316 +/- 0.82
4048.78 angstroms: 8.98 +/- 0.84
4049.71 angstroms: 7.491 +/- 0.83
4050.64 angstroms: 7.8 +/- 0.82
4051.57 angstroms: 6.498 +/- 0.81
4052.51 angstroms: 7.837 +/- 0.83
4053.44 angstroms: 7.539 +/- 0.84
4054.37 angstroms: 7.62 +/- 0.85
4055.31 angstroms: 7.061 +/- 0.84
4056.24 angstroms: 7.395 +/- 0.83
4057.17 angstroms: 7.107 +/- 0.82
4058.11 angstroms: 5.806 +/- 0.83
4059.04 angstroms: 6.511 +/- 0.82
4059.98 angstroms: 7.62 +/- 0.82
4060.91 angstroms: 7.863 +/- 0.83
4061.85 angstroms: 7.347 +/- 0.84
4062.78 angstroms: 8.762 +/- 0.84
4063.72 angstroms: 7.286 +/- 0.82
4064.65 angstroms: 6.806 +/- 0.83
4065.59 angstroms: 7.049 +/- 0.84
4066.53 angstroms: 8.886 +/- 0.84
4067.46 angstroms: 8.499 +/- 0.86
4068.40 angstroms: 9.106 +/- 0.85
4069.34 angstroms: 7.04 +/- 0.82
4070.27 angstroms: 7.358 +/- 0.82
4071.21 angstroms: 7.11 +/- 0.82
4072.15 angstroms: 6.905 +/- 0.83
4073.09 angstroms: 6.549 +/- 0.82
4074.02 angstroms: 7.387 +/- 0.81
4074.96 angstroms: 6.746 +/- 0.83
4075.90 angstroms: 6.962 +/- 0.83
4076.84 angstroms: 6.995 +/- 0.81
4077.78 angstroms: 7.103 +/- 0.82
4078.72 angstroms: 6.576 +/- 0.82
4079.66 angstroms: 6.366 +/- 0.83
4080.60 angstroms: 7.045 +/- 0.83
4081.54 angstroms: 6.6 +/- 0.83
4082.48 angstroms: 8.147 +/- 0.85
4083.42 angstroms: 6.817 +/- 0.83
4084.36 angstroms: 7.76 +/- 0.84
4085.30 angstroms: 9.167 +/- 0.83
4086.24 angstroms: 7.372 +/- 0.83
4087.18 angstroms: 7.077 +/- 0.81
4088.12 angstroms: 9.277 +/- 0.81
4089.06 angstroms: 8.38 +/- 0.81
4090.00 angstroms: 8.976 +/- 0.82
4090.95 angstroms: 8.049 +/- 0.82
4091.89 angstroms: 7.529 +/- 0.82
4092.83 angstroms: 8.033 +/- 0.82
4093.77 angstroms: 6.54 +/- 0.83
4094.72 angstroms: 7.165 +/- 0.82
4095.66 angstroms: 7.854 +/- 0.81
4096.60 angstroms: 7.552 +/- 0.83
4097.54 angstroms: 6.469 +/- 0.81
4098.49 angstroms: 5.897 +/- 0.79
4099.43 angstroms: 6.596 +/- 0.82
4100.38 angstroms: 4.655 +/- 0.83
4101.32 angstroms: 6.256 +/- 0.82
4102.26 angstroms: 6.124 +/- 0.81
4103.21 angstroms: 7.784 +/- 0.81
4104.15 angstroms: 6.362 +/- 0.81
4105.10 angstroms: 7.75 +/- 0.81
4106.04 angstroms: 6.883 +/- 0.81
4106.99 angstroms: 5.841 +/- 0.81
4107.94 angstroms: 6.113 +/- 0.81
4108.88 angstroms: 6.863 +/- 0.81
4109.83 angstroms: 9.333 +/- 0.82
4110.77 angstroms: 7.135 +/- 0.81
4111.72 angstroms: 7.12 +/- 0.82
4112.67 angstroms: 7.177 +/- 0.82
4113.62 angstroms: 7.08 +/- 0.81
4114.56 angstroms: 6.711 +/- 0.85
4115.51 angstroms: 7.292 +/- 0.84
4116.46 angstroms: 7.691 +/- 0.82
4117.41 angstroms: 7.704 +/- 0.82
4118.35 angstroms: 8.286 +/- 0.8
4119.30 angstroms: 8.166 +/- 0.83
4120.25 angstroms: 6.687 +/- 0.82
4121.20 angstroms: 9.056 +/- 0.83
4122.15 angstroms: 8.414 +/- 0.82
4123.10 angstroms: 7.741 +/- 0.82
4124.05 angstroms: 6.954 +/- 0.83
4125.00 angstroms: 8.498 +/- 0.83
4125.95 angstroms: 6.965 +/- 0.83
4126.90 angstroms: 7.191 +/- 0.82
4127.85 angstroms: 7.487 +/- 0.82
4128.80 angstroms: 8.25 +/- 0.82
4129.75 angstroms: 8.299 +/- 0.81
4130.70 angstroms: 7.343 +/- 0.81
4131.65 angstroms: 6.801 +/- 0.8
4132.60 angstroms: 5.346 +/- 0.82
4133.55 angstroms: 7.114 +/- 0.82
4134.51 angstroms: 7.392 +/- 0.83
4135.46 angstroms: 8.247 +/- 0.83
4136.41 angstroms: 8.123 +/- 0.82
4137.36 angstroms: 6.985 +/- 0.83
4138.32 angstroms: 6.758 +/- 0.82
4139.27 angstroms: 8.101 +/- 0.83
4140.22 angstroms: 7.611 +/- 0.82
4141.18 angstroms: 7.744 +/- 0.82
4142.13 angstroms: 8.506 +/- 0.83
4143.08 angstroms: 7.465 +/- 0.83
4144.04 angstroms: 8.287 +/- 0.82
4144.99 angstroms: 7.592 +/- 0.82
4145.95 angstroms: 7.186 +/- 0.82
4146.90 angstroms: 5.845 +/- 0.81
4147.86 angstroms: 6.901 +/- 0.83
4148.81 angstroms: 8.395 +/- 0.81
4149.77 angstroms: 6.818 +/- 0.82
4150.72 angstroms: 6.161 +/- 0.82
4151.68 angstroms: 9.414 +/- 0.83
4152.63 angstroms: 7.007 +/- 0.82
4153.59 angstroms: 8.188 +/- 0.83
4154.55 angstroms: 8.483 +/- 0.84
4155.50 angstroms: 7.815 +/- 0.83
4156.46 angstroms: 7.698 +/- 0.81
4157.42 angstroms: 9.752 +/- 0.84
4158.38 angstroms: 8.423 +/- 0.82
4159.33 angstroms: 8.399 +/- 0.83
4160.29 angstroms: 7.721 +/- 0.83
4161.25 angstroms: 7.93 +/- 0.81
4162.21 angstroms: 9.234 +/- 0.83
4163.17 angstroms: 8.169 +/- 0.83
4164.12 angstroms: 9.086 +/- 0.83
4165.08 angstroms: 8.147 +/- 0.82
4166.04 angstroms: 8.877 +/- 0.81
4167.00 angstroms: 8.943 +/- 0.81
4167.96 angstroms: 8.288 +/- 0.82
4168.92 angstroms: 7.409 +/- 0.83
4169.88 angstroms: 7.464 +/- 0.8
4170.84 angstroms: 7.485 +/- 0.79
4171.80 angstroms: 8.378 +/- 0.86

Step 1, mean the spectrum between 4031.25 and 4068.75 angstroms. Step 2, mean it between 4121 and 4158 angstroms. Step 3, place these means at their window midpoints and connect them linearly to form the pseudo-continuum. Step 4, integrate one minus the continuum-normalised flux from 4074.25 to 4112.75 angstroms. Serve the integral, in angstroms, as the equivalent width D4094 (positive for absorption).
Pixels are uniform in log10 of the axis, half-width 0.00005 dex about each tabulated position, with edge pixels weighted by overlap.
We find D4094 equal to 1.8 angstroms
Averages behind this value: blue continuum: 7.46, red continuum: 7.63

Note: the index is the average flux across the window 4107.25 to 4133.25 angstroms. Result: 7.46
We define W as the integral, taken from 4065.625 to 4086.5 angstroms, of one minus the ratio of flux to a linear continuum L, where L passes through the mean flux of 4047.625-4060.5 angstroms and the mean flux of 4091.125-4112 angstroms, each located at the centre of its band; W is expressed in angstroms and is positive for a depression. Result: -0.7 angstroms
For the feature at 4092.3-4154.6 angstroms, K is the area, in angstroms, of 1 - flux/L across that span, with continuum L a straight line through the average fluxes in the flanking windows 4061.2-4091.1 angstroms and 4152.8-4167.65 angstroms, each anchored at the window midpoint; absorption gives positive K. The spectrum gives 5.6 angstroms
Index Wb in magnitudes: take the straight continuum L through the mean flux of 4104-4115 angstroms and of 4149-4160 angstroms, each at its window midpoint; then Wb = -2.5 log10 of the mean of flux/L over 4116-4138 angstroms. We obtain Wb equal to -0.02 mag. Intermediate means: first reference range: 7.05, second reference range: 8.02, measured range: 7.59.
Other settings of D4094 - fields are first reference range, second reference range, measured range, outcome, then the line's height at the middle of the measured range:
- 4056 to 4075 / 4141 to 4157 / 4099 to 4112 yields 1.3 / 7.51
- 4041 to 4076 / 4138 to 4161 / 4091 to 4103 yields 1.2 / 7.57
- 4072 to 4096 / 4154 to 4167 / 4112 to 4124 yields 0.4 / 7.89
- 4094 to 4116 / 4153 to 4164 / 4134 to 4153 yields 1.0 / 7.94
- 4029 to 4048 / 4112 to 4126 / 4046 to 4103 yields 0.4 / 7.39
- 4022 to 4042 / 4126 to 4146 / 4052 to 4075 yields 0.2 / 7.49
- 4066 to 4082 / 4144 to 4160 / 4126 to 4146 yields 0.4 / 7.67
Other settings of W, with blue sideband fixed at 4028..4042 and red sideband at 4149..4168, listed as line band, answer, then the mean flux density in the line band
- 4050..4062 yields 0.37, 7.23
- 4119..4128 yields 0.28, 7.71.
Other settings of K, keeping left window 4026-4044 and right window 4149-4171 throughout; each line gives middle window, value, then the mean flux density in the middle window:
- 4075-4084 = 0.8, 6.95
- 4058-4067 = 0.1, 7.46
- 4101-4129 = 1.7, 7.36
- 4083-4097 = -0.3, 7.84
